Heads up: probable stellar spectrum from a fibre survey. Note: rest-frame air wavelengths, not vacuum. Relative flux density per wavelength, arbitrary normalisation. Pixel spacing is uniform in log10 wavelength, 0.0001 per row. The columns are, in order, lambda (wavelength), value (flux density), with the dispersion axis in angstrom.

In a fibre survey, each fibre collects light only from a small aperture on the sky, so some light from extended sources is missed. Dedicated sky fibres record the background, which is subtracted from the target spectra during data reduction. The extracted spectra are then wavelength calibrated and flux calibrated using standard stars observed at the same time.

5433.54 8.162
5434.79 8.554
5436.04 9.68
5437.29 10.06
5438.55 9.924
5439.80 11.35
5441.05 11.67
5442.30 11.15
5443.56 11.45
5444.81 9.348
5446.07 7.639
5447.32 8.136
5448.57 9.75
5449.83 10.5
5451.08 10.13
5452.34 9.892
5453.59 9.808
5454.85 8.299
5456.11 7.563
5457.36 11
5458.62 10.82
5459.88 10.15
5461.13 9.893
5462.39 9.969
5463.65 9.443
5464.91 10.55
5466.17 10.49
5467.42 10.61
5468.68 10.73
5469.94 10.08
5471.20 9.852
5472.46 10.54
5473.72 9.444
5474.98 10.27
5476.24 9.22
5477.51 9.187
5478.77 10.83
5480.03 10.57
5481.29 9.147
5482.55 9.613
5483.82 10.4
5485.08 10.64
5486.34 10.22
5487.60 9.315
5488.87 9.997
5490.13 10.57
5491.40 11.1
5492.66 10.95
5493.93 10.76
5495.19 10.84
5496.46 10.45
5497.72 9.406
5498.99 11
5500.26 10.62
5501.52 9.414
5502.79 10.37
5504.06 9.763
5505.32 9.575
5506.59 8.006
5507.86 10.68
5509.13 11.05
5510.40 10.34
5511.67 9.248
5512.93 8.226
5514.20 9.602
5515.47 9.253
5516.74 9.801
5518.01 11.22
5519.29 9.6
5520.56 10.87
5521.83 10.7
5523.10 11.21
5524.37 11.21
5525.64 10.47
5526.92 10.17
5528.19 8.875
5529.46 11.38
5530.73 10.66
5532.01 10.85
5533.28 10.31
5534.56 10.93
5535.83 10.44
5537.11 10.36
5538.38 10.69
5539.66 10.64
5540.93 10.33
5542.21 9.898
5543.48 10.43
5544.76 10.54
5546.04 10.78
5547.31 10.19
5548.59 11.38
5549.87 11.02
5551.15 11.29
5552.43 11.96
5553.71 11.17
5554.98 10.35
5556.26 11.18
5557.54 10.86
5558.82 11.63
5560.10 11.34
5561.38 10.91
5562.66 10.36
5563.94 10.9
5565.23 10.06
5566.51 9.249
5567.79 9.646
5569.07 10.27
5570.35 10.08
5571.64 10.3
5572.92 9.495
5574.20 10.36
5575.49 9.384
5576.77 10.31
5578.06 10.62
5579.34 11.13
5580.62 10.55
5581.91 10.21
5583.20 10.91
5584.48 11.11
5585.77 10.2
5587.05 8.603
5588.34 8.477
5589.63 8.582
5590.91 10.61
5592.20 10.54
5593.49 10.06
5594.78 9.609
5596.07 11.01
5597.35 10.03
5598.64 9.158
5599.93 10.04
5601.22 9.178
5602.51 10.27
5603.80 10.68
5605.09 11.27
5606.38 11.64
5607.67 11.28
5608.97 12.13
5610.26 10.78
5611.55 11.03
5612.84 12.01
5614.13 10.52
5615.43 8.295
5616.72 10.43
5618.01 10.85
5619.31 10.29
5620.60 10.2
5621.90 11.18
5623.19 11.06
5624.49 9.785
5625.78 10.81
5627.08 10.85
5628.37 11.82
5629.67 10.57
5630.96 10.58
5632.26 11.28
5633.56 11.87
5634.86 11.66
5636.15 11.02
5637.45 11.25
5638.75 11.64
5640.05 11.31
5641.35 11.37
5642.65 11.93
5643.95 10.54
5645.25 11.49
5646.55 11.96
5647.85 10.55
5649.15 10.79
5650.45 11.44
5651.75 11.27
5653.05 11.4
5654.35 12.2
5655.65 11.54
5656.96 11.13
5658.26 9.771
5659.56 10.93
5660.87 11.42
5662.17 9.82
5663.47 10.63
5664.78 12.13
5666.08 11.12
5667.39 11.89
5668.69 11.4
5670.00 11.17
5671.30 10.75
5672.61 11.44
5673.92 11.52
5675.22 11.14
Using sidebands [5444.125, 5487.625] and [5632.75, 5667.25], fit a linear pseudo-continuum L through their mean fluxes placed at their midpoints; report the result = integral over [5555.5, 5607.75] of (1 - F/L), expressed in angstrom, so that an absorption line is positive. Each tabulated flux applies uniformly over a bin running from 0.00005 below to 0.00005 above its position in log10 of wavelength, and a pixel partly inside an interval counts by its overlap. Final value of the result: 2.1 angstrom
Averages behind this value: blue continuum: 9.84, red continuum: 11.2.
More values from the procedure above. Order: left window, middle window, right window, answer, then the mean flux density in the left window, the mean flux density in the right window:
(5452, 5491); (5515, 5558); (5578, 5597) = -2.4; 9.98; 10.1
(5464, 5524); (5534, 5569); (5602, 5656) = -0.5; 10.1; 11.1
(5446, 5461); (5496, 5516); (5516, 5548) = 0.7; 9.56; 10.5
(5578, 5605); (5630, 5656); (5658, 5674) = -1.4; 10.1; 11.1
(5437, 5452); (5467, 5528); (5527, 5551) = 1.2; 10.1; 10.5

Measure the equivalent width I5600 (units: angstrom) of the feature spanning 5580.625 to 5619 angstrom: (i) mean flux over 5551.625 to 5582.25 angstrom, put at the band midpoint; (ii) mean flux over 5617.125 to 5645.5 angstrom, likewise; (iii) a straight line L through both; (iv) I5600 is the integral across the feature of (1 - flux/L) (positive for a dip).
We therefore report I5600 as 1.6 angstrom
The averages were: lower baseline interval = 10.5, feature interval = 10.3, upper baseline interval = 11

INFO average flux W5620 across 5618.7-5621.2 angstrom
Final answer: 10.3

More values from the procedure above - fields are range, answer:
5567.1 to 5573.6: 9.96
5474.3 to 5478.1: 9.54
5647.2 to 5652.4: 11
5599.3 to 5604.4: 10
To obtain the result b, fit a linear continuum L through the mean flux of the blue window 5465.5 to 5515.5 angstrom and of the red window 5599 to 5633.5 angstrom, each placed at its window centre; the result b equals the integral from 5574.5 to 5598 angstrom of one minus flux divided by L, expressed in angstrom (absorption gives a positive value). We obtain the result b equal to 1.0 angstrom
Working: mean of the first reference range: 10.1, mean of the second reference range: 10.7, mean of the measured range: 10.1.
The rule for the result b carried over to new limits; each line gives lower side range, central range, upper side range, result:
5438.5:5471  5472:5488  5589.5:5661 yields 0.3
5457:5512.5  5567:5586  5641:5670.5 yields 0.7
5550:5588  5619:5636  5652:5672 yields 0.0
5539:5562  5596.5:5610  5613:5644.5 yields 0.4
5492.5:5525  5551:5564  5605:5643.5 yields -0.7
